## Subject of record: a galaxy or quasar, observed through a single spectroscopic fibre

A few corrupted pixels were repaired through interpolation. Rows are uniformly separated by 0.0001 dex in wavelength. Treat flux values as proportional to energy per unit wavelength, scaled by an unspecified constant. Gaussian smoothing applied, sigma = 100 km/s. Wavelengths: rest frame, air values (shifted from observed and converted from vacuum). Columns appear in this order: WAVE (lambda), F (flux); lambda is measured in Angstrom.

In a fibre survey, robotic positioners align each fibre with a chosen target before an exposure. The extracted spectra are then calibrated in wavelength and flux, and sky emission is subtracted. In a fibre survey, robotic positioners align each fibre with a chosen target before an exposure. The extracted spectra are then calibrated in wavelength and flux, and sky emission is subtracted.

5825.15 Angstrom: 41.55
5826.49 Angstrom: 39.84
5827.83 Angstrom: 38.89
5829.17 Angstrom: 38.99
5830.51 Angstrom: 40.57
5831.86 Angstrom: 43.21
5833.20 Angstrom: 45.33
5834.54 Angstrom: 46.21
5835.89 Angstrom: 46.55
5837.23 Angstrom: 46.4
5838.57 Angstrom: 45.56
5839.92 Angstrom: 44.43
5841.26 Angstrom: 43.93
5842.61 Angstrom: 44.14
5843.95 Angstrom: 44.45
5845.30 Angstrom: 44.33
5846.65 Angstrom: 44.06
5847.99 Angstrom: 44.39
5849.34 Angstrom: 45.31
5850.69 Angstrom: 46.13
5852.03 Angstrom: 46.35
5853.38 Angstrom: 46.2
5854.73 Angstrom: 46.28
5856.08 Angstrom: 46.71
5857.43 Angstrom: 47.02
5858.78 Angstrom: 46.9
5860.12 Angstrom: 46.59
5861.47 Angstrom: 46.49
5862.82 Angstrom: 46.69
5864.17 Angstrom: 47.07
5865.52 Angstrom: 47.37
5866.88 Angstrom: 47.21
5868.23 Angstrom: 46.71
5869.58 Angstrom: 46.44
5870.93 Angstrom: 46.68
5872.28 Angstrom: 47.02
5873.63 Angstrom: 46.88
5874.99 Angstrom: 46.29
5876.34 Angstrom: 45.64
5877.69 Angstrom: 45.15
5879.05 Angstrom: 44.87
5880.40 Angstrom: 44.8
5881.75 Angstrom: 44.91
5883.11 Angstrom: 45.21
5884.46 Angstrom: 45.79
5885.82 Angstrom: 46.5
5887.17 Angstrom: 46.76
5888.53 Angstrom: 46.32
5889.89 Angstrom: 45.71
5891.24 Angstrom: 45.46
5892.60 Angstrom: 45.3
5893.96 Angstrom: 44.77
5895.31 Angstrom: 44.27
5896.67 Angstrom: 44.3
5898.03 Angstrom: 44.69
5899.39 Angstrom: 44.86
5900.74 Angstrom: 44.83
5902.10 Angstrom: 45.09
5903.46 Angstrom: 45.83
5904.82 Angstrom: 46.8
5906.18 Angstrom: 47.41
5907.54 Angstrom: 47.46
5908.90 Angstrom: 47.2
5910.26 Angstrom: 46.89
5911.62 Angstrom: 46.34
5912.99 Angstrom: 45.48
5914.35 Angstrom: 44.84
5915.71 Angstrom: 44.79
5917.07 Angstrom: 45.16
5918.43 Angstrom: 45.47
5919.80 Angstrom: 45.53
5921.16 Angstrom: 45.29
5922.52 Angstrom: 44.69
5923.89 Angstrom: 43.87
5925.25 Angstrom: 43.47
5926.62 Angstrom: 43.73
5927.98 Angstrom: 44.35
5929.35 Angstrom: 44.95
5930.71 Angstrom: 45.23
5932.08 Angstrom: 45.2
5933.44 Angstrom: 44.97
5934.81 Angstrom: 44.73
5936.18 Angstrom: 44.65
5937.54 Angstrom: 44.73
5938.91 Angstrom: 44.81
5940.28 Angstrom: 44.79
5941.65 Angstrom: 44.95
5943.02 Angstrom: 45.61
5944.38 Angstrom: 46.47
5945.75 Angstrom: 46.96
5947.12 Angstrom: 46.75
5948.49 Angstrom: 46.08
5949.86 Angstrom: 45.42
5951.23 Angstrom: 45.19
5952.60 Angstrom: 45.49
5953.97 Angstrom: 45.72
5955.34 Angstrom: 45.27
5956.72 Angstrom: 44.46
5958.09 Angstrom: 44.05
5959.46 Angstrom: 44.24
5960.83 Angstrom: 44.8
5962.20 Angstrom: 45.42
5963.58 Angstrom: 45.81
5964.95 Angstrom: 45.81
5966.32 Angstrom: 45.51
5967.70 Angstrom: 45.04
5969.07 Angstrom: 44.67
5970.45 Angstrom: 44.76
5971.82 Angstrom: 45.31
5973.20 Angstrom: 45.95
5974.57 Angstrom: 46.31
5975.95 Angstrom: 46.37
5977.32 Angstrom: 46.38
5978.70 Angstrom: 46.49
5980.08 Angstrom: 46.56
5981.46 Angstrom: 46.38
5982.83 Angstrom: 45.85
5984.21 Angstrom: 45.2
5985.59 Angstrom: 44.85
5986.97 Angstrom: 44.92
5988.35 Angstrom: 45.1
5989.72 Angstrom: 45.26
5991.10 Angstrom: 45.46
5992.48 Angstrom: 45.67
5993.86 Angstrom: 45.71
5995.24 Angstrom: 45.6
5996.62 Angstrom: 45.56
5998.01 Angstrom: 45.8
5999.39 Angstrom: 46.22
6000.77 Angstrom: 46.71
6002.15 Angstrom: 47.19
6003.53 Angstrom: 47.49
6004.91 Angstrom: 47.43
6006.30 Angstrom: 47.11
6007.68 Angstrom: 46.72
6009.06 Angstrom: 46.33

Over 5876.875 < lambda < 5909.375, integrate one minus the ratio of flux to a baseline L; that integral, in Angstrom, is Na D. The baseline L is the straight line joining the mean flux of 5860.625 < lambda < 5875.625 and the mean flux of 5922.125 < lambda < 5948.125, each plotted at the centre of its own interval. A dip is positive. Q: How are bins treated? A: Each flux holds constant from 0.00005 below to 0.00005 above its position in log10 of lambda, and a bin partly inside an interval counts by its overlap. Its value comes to 0.4 Angstrom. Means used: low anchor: 46.8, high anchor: 45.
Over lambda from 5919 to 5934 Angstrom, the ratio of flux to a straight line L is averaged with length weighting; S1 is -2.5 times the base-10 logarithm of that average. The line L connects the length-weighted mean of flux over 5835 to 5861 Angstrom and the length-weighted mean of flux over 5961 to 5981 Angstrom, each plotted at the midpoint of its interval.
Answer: 0.02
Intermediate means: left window 45.6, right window 45.7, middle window 44.7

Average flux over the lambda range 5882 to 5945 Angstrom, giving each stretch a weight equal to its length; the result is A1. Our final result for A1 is 45.3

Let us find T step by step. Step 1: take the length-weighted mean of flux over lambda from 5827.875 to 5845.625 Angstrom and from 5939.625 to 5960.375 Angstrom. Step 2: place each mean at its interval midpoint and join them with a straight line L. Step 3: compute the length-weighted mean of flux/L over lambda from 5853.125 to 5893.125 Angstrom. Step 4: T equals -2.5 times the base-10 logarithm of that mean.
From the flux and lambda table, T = -0.043 mag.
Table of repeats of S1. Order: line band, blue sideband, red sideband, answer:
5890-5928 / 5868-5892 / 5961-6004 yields 0.01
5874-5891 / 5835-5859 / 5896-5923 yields 0.00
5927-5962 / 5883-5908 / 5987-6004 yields 0.01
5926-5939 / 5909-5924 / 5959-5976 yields 0.02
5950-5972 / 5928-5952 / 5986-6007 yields 0.01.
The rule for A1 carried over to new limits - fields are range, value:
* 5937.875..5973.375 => 45.3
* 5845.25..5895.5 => 46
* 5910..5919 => 45.5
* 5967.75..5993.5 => 45.6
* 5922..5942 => 44.6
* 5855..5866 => 46.8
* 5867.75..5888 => 46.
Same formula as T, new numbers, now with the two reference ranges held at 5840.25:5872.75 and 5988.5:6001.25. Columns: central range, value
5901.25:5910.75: -0.017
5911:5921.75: 0.013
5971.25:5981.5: -0.010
